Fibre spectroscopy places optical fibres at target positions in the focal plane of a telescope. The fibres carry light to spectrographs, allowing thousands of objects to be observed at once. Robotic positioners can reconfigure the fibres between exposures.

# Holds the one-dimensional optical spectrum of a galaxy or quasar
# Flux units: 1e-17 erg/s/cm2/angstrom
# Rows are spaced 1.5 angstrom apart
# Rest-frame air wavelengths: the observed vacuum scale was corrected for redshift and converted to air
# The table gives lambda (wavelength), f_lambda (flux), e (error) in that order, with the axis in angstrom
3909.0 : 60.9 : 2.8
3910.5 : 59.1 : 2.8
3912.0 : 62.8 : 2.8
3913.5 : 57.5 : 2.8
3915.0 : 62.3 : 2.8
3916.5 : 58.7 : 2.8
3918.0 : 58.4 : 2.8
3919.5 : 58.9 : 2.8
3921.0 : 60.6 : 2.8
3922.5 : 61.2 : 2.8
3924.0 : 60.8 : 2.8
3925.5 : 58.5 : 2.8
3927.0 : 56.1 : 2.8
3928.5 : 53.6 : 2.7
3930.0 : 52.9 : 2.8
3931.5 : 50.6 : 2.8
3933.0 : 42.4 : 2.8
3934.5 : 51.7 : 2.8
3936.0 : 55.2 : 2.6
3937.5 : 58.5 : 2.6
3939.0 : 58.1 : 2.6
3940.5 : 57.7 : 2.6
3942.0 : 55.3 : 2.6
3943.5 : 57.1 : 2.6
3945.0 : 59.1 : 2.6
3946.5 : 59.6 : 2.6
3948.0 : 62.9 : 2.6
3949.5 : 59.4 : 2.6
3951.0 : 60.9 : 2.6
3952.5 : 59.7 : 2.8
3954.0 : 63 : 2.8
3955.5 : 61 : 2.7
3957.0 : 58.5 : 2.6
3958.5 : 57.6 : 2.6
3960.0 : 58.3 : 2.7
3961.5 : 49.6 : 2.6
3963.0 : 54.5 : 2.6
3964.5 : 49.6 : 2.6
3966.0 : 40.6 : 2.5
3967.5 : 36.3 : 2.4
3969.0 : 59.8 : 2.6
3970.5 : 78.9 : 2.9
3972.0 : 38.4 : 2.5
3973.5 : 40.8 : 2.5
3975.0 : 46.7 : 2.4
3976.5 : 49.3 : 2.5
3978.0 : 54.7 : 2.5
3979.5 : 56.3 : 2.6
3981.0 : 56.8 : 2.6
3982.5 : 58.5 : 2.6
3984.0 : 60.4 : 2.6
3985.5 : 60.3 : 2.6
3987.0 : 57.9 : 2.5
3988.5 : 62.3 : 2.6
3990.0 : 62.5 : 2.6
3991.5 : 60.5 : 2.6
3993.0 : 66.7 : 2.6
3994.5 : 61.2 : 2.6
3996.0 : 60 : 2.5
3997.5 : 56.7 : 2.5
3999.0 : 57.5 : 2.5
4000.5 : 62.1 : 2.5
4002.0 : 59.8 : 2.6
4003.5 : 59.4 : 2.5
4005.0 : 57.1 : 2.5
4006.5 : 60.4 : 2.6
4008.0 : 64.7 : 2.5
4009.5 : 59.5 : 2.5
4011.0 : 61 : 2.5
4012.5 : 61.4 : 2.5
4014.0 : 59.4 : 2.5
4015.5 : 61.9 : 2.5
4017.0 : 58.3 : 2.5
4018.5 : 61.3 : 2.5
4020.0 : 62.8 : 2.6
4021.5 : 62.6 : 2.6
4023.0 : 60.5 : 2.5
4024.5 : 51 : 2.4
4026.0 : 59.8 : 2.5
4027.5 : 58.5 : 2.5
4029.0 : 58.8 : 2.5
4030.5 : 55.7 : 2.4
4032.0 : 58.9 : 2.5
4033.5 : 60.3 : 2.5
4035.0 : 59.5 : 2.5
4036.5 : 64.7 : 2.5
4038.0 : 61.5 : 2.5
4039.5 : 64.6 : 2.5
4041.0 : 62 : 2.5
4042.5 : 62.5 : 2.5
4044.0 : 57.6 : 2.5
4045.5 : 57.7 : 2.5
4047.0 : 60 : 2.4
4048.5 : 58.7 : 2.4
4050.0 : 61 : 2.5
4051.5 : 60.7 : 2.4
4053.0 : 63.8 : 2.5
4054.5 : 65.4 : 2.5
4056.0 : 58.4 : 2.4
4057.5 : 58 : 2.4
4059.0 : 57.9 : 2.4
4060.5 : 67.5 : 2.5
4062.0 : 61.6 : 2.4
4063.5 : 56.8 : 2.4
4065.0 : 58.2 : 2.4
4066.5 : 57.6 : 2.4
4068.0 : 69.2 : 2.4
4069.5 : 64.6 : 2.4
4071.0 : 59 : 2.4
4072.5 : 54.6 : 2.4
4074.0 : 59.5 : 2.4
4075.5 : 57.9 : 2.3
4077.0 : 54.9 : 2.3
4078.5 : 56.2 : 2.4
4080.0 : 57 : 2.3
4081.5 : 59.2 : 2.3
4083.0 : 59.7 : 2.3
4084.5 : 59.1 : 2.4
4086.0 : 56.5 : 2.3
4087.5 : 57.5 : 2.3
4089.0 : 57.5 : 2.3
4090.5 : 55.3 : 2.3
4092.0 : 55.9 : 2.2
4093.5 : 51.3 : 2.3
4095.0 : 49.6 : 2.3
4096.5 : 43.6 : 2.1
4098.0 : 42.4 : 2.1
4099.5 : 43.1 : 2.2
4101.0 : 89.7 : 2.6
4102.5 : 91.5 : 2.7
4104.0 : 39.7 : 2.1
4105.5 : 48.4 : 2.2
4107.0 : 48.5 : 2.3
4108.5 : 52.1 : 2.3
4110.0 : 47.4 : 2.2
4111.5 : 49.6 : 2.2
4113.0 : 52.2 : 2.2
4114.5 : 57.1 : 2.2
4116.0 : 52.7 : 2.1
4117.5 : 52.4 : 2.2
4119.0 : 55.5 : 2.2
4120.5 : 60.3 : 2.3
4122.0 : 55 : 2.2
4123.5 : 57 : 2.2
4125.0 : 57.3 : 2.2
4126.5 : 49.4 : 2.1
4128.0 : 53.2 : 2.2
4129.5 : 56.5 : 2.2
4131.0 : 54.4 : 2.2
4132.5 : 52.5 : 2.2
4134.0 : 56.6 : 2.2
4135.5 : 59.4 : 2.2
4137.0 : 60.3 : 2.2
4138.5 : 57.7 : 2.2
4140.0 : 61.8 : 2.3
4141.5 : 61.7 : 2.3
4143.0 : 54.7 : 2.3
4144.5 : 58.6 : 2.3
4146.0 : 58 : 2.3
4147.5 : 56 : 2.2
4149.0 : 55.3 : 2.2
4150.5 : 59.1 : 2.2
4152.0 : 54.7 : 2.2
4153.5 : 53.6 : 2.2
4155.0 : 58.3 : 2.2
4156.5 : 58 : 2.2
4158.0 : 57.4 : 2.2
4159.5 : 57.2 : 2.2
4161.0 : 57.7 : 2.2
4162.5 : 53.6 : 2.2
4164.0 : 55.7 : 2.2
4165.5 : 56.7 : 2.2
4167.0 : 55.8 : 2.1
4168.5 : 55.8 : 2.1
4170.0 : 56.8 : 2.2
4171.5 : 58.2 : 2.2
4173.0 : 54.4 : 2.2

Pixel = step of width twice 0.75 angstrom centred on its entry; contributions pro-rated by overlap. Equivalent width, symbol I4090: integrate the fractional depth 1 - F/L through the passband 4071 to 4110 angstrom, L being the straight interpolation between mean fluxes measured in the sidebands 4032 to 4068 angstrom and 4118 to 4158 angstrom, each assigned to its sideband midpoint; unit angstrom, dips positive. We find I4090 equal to 2.0 angstrom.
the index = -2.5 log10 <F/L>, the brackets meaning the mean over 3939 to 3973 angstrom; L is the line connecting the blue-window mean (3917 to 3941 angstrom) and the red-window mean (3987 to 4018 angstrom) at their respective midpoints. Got 0.03 mag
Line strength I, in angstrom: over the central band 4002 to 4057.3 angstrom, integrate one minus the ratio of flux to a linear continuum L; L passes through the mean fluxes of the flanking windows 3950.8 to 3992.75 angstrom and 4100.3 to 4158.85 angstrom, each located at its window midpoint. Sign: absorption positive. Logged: -4.25 angstrom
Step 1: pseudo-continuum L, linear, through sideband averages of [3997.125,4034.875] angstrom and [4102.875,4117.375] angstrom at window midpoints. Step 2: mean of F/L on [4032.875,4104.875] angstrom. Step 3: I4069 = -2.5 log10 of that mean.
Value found -0.08 mag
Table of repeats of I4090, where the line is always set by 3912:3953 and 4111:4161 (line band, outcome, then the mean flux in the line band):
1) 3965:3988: 1.6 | 53.1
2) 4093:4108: 0.4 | 54.8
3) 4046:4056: -0.8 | 61.3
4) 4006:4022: -1.2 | 61.2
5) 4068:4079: -0.4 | 58.9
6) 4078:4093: -0.2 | 57.3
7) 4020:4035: -0.5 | 58.7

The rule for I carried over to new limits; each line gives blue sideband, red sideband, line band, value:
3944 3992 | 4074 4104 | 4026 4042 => -1.0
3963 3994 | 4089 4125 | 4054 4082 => -2.6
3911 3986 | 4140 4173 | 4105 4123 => 1.3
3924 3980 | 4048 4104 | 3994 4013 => -1.2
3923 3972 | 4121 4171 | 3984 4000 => -1.3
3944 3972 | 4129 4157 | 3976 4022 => -2.5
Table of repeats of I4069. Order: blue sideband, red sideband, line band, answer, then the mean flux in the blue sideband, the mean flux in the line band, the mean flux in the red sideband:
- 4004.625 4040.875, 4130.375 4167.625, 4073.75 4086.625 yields 0.02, 60.2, 57.7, 57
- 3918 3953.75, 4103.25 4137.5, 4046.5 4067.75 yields -0.11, 57.1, 60.6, 53.3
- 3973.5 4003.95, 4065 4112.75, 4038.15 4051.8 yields -0.06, 58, 60.6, 56.4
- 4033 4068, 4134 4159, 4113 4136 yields 0.06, 60.9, 55.1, 57.7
